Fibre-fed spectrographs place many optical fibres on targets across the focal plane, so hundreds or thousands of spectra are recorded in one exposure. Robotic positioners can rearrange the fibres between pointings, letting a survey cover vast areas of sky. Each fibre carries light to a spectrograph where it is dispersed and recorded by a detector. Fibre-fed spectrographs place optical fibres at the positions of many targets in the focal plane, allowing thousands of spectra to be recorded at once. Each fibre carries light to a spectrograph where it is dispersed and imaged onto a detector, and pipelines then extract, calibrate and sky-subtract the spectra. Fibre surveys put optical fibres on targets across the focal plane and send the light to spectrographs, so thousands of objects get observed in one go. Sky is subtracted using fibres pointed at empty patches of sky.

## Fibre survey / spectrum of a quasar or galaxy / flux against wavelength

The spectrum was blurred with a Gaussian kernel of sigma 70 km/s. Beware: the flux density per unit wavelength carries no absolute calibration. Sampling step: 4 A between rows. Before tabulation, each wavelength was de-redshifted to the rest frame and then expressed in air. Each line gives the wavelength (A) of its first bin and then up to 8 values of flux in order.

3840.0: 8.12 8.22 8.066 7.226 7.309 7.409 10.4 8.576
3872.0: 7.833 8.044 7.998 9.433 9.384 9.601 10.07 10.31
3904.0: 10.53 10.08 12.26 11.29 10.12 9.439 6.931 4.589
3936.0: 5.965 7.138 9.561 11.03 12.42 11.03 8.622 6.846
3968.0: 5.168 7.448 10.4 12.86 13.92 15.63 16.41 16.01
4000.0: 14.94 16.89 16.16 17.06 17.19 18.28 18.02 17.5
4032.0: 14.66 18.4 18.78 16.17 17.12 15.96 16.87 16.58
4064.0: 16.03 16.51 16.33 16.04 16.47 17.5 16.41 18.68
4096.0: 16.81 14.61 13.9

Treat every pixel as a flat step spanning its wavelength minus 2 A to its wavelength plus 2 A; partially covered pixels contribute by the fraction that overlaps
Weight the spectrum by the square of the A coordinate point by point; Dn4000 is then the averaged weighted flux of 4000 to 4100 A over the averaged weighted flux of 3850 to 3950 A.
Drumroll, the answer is 2.0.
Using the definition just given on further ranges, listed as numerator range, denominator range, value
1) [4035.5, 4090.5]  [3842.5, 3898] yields 2.16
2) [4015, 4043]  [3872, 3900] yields 2.07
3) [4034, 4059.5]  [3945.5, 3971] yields 1.97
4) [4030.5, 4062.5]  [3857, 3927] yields 1.91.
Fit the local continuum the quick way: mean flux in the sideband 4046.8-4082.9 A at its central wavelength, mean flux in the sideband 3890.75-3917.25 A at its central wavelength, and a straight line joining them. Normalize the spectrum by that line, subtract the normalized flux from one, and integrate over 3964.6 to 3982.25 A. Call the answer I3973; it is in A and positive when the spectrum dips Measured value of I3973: 5.77 A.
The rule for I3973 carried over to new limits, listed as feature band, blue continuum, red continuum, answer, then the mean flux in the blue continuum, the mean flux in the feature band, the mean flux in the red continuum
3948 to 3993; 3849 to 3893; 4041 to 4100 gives 6.2 A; 8.44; 10.9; 16.6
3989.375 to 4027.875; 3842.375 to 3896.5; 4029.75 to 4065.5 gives -4.7 A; 8.5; 16.8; 16.7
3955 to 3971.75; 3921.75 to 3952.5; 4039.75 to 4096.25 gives 3.7 A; 8.2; 7.68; 16.8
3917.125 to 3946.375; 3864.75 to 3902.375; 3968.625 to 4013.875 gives 8.9 A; 9.09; 7.83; 14.1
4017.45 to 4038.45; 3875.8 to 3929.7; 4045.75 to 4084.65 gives -3.4 A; 9.75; 17.4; 16.5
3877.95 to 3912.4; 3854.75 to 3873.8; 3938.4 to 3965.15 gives -4.0 A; 8.35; 9.85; 9.64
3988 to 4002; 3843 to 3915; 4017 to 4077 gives -1.3 A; 9.08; 15.8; 16.9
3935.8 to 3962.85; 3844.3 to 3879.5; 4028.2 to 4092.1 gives 5.4 A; 8.11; 9.54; 16.7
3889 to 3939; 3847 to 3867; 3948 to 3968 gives -2.4 A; 8.11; 9.23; 9.4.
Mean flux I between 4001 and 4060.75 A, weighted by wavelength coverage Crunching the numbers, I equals 17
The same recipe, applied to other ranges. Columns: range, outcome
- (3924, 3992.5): 9.61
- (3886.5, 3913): 10.3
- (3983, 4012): 15.9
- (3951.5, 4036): 13.8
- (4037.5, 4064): 16.9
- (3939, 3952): 9.89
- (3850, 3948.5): 8.87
